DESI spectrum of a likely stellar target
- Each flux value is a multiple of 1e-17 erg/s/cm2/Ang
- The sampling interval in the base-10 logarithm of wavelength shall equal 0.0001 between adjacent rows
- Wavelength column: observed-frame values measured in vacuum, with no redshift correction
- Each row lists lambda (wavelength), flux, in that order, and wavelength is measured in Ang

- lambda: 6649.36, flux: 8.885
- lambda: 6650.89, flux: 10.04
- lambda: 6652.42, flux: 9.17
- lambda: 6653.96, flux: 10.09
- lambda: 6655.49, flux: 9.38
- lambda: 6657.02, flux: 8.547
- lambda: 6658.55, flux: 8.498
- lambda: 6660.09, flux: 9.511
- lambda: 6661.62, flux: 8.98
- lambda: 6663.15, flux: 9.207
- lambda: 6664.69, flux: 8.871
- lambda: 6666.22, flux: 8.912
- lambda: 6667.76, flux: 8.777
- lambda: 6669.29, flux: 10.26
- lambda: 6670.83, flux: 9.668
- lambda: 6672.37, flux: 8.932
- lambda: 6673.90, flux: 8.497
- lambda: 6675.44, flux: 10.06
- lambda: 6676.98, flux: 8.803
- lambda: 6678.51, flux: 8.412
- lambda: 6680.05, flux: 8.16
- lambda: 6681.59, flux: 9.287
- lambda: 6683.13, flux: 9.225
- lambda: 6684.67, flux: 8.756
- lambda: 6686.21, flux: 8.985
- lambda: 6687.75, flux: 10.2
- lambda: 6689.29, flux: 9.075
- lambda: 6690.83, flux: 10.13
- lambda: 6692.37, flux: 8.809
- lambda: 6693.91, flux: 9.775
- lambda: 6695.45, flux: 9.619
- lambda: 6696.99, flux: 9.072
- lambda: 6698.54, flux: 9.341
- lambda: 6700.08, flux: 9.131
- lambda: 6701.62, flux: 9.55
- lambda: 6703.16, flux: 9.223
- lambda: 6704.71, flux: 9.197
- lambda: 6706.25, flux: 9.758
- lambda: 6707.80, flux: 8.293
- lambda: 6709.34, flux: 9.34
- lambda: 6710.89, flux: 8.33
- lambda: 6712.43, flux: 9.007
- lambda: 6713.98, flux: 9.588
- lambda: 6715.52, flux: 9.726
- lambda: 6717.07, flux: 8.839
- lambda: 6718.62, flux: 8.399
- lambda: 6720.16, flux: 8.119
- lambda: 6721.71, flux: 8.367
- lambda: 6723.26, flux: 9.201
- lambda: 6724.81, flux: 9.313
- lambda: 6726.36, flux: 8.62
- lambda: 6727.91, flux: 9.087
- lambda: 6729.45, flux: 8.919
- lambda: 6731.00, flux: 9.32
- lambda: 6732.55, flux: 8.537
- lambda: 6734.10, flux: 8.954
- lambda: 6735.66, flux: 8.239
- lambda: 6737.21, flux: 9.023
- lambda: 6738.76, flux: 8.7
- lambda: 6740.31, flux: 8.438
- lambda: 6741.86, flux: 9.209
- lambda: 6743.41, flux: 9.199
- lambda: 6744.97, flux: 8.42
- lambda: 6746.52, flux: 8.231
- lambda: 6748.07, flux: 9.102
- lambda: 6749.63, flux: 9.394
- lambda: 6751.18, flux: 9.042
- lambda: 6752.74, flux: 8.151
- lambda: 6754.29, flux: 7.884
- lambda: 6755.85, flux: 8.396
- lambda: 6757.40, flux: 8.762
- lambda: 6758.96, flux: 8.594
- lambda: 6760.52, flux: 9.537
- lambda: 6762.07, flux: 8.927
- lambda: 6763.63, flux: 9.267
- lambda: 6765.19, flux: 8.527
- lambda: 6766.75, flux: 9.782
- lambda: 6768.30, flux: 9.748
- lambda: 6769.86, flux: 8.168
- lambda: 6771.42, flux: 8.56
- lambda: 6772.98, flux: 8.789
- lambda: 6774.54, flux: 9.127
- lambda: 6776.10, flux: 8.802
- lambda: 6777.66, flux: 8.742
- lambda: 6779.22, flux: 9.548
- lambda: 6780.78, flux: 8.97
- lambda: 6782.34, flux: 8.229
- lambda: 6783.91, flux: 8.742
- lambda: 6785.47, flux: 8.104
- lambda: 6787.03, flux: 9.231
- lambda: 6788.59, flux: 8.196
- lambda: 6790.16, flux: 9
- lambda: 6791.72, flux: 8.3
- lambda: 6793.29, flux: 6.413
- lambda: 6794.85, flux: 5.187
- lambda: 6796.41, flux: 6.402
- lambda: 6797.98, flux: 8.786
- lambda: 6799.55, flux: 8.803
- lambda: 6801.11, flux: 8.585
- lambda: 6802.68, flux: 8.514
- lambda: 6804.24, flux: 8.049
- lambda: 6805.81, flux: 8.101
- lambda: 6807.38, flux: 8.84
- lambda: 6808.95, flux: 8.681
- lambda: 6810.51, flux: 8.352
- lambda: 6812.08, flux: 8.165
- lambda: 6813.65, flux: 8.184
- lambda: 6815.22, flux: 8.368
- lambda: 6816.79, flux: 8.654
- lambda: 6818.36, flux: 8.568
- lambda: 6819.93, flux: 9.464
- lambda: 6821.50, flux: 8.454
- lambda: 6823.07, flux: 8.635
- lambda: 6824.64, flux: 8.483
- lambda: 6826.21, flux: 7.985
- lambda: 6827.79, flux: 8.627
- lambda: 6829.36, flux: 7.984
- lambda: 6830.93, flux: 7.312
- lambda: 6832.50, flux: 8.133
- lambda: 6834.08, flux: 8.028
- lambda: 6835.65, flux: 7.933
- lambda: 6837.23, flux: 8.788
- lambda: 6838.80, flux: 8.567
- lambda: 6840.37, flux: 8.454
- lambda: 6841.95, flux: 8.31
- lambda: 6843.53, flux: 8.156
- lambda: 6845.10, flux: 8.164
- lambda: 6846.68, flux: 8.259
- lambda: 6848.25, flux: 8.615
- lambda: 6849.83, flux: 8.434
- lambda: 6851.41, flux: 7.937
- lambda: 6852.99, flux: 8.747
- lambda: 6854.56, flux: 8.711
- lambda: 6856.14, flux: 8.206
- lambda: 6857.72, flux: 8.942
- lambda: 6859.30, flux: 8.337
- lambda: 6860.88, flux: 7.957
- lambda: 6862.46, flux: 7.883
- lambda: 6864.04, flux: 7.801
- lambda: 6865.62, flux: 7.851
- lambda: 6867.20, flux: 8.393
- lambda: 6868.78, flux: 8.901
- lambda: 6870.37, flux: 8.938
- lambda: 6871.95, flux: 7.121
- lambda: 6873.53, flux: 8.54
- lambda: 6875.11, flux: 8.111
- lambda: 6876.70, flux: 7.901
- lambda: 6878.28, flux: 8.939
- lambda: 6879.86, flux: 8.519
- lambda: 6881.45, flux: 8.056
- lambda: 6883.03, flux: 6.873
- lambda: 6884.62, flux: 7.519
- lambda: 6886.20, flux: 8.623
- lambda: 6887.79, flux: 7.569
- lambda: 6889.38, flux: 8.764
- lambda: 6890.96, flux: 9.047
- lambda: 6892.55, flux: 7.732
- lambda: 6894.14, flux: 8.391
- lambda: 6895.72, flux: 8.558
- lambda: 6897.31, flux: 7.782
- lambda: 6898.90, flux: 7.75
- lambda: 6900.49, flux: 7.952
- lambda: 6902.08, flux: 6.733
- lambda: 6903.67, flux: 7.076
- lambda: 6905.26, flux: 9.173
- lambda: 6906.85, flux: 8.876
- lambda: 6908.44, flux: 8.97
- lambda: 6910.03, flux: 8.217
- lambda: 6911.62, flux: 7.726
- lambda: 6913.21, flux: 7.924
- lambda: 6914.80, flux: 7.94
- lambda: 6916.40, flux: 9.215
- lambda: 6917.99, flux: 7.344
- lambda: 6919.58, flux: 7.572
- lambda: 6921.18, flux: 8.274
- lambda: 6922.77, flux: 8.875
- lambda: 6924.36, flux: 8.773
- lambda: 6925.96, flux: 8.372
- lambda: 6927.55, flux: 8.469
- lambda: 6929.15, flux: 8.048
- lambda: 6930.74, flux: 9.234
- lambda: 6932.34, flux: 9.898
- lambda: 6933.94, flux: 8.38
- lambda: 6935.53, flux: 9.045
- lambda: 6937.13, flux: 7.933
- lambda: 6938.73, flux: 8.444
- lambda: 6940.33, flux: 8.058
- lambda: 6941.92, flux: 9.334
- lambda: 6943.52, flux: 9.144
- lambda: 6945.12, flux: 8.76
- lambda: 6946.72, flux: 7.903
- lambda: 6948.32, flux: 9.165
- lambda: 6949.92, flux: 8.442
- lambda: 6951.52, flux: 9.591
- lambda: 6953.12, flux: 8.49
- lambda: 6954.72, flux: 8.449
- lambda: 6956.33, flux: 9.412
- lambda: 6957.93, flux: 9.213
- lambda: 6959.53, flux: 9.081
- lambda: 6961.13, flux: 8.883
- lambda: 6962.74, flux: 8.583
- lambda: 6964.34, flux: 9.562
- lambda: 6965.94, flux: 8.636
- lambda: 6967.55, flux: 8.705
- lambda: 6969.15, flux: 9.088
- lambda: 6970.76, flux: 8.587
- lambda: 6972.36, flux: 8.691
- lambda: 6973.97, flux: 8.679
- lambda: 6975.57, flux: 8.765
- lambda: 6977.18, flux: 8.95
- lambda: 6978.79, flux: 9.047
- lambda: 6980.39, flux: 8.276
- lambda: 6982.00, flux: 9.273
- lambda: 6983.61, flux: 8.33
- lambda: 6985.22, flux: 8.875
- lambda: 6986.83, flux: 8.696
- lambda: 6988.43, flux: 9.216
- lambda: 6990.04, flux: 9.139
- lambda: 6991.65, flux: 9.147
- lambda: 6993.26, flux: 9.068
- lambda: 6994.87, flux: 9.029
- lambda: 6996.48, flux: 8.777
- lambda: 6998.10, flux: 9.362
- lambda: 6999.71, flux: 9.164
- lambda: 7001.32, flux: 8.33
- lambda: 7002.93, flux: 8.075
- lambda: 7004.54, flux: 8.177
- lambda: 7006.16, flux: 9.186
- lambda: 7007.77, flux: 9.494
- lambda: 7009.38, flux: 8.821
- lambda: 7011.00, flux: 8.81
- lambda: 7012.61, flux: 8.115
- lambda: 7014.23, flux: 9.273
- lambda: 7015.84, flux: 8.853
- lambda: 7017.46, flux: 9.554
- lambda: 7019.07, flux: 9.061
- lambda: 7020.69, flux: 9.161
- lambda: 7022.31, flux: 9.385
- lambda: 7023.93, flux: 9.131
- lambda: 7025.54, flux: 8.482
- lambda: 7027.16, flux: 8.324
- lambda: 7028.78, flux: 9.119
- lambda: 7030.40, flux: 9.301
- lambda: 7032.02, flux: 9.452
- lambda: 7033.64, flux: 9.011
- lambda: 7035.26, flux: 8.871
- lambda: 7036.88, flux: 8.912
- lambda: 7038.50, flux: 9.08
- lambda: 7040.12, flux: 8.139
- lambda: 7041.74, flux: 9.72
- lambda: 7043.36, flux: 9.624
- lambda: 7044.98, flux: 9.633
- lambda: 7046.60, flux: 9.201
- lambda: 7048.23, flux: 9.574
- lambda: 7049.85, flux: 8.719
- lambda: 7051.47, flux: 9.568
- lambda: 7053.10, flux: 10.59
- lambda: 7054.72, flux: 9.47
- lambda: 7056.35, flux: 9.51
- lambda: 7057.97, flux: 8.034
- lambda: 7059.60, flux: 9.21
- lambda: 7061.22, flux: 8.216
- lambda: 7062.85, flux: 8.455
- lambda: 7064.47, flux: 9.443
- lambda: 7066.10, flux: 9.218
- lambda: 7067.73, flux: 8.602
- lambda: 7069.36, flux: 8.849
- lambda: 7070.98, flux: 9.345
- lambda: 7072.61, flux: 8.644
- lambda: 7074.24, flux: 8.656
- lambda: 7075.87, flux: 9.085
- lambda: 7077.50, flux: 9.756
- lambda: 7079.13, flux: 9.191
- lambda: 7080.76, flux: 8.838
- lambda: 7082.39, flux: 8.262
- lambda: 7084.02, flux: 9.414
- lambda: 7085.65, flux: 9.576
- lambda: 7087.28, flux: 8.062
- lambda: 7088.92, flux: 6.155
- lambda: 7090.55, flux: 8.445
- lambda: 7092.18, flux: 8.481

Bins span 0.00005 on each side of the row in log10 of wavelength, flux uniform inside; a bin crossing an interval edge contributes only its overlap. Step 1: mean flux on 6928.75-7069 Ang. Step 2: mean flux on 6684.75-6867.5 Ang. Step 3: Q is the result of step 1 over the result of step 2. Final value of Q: 1.0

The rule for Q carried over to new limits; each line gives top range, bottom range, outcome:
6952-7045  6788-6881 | 1.08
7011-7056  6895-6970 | 1.07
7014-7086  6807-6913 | 1.10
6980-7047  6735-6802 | 1.04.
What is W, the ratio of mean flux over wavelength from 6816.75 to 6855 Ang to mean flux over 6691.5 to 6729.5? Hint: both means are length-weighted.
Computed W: 0.92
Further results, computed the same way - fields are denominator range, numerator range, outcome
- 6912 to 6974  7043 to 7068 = 1.06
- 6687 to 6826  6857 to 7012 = 0.97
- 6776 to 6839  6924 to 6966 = 1.06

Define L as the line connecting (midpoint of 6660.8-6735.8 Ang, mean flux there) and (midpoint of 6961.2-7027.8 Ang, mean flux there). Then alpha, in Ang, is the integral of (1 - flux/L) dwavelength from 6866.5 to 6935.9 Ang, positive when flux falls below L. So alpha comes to 5.2 Ang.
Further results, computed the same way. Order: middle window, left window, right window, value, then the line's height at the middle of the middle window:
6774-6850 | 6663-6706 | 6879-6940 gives 2.97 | 8.67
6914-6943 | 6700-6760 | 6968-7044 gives 1.27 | 8.91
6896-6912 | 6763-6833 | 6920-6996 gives 1.16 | 8.68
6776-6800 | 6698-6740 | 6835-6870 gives 1.25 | 8.64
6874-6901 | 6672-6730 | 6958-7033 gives 2.54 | 8.97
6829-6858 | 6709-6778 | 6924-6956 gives 1.60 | 8.78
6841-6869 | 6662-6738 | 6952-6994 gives 2.09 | 8.97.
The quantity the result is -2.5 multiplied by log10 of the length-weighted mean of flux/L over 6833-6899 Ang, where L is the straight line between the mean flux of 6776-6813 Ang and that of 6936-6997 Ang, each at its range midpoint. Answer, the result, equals 0.03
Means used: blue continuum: 8.27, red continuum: 8.83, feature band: 8.24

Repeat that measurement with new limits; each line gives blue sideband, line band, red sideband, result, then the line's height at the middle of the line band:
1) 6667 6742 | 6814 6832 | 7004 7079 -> 0.08 mag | 9.07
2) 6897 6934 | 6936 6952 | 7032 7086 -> -0.03 mag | 8.44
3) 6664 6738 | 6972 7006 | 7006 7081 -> 0.03 mag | 9.08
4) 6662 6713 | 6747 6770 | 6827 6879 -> -0.01 mag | 8.79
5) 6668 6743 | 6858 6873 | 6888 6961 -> 0.06 mag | 8.64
